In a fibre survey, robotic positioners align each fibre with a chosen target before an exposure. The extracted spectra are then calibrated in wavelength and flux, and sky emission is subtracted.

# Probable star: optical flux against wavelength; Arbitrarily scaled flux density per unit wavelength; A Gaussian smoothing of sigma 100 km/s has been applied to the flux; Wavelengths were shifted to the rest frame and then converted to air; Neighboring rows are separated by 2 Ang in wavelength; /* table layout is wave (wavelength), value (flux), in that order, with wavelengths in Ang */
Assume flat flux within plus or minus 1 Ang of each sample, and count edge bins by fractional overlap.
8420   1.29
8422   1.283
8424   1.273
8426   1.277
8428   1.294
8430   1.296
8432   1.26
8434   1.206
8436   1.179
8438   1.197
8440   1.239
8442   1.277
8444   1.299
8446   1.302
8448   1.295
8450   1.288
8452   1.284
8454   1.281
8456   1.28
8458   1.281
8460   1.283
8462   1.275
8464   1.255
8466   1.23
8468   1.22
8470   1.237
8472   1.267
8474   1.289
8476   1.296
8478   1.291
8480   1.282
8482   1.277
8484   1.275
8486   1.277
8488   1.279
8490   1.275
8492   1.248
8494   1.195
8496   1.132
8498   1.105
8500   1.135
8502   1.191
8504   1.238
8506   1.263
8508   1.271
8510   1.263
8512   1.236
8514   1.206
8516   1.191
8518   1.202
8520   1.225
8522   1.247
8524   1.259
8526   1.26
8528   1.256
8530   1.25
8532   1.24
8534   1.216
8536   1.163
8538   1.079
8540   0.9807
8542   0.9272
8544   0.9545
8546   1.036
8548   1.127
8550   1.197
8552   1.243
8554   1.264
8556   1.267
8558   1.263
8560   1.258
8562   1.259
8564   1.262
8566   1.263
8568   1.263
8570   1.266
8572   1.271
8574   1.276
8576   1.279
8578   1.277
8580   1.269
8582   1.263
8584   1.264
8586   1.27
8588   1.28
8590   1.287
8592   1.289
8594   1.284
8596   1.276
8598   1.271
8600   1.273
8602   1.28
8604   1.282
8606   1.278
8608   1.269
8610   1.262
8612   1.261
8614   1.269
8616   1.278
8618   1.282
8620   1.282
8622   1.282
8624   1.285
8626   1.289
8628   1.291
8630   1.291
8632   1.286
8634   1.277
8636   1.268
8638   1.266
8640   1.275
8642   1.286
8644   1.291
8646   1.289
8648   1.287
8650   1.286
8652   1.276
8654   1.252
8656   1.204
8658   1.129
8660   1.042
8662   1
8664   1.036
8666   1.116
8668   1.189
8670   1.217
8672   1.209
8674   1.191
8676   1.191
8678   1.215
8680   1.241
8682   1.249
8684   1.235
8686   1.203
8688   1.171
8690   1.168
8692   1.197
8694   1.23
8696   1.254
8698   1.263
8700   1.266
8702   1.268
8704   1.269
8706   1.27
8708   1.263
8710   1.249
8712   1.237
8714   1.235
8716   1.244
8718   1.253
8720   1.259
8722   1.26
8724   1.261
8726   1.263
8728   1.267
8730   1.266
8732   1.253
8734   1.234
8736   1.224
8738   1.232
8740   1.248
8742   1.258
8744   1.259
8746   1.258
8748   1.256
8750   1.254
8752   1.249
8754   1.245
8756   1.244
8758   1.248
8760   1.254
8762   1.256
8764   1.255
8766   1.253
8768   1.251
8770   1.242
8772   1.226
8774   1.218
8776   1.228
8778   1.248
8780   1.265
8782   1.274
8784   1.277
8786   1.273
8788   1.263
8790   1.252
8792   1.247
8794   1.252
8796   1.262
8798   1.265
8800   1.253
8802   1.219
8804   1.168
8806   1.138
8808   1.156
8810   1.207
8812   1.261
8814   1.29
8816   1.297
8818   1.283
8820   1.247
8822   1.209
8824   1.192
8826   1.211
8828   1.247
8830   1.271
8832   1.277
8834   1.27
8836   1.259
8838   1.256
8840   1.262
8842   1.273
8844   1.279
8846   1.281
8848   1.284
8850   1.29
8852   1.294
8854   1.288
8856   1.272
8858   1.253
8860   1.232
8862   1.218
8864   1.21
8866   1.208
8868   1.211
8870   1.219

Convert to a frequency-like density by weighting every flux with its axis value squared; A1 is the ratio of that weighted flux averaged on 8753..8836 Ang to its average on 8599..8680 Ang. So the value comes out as 1.0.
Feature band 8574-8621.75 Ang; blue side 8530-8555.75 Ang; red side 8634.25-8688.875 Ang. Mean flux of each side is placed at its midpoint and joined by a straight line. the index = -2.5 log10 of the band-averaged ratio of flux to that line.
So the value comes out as -0.10 mag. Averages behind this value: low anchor 1.13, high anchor 1.21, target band 1.28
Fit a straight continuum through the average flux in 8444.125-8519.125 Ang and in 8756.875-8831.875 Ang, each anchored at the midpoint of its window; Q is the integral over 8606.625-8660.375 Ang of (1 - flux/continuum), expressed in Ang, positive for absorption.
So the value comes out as -0.78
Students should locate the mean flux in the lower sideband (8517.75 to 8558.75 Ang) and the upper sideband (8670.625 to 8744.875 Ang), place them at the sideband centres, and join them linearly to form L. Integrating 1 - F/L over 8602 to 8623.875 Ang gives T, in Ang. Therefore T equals -1.3 Ang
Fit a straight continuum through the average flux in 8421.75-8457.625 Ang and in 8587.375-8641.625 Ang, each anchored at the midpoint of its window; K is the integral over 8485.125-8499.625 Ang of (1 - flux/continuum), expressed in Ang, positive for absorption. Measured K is 0.7 Ang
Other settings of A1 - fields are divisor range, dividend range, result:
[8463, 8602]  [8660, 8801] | 1.05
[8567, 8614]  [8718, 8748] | 1.02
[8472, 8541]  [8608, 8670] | 1.04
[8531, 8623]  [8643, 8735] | 1.02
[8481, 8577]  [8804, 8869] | 1.11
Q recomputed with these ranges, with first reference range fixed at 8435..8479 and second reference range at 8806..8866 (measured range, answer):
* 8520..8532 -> 0.12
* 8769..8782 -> 0.14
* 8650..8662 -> 0.80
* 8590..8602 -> -0.18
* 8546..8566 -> 0.52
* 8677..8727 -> 0.62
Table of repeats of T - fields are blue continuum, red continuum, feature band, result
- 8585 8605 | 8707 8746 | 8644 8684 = 2.22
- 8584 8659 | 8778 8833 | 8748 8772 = 0.02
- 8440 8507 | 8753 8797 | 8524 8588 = 2.20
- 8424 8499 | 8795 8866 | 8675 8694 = 0.64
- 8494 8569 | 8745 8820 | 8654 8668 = 1.31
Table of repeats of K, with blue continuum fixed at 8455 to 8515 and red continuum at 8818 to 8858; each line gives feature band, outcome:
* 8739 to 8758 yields 0.1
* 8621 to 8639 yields -0.4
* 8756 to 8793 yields 0.2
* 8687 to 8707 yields 0.3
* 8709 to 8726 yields 0.1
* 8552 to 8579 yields -0.4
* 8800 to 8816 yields 0.6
